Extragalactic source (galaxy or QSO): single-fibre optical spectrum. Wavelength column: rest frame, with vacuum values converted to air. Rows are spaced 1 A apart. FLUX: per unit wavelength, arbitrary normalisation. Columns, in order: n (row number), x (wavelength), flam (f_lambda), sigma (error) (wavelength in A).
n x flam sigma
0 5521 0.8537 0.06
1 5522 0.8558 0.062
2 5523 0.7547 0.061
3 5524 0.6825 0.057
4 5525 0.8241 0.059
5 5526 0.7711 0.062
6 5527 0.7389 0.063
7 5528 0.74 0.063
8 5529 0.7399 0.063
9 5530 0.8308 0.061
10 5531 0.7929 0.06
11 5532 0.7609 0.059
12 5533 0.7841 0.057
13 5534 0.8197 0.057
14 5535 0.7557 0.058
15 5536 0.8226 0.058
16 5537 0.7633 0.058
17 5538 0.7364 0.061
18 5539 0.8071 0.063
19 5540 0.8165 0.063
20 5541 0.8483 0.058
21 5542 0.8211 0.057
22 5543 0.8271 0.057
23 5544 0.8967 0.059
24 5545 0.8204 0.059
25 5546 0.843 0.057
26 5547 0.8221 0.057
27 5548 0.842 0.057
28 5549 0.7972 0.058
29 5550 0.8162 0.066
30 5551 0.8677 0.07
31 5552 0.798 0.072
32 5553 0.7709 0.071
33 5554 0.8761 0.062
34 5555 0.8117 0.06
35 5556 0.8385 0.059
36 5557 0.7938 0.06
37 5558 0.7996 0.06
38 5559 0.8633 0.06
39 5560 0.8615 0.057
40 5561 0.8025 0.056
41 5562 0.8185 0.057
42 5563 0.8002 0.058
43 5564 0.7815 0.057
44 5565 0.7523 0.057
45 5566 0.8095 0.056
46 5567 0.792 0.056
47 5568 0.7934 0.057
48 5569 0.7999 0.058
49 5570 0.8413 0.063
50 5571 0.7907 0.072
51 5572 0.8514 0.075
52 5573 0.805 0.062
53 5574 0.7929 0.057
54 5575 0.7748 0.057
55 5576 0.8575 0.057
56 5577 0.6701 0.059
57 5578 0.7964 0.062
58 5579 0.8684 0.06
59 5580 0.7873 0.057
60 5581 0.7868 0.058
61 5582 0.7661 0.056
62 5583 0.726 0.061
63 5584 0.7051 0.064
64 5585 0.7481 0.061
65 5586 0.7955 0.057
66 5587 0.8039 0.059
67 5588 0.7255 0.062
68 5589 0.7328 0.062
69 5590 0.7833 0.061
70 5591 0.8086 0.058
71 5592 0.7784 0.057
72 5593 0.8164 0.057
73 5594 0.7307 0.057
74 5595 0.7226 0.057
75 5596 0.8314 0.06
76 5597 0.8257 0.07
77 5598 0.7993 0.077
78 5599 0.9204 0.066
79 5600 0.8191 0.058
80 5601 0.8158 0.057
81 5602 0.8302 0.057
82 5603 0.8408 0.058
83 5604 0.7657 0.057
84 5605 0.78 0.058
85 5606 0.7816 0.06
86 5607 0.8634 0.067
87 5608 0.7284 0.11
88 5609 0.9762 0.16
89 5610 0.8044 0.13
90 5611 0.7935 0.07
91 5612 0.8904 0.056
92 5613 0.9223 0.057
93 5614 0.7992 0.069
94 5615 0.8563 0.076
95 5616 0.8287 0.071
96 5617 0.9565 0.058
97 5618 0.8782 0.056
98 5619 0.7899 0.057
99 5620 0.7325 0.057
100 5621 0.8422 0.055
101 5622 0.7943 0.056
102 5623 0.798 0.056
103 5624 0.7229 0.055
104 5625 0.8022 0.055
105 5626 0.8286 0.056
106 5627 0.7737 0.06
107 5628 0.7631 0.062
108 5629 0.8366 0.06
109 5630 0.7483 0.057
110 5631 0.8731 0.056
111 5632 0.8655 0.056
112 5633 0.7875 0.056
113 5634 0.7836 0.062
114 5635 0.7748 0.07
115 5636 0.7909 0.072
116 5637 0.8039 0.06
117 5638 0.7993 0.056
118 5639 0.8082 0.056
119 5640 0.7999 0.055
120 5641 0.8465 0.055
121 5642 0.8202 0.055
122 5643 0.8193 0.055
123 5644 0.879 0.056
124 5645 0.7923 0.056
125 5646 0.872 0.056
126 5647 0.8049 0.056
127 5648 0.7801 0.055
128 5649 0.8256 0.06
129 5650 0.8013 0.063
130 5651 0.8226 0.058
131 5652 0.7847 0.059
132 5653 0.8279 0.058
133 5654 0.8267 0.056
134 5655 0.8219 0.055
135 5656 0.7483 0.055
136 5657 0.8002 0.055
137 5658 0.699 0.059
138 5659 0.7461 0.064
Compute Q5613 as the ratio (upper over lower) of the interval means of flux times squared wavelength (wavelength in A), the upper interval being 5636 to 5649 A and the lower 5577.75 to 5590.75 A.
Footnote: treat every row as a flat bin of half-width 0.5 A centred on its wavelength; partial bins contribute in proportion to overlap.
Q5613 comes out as 1.08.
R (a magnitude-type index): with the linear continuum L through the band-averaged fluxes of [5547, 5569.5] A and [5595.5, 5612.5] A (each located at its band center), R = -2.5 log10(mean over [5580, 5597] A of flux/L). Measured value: 0.07 mag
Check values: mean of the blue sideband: 0.813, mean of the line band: 0.769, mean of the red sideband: 0.827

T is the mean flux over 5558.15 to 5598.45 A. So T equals 0.79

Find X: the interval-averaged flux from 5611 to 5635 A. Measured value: 0.819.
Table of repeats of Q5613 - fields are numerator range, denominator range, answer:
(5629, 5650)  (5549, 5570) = 1.03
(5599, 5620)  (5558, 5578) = 1.06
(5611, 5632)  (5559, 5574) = 1.04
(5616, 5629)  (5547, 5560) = 1.01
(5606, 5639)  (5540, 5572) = 1.02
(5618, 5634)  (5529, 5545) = 1.03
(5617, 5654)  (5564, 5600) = 1.05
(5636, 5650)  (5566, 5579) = 1.05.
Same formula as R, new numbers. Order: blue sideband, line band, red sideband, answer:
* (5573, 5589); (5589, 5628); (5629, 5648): -0.03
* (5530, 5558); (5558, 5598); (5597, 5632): 0.04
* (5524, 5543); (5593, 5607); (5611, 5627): 0.01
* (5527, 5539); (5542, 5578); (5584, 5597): -0.05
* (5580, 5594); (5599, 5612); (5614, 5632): -0.04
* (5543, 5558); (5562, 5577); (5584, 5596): 0.00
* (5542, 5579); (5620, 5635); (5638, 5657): 0.02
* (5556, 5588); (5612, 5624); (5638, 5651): -0.03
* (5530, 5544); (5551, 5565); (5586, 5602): -0.02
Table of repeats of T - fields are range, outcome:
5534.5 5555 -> 0.817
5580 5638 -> 0.804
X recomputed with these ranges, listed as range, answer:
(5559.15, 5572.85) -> 0.809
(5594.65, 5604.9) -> 0.817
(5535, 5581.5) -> 0.811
